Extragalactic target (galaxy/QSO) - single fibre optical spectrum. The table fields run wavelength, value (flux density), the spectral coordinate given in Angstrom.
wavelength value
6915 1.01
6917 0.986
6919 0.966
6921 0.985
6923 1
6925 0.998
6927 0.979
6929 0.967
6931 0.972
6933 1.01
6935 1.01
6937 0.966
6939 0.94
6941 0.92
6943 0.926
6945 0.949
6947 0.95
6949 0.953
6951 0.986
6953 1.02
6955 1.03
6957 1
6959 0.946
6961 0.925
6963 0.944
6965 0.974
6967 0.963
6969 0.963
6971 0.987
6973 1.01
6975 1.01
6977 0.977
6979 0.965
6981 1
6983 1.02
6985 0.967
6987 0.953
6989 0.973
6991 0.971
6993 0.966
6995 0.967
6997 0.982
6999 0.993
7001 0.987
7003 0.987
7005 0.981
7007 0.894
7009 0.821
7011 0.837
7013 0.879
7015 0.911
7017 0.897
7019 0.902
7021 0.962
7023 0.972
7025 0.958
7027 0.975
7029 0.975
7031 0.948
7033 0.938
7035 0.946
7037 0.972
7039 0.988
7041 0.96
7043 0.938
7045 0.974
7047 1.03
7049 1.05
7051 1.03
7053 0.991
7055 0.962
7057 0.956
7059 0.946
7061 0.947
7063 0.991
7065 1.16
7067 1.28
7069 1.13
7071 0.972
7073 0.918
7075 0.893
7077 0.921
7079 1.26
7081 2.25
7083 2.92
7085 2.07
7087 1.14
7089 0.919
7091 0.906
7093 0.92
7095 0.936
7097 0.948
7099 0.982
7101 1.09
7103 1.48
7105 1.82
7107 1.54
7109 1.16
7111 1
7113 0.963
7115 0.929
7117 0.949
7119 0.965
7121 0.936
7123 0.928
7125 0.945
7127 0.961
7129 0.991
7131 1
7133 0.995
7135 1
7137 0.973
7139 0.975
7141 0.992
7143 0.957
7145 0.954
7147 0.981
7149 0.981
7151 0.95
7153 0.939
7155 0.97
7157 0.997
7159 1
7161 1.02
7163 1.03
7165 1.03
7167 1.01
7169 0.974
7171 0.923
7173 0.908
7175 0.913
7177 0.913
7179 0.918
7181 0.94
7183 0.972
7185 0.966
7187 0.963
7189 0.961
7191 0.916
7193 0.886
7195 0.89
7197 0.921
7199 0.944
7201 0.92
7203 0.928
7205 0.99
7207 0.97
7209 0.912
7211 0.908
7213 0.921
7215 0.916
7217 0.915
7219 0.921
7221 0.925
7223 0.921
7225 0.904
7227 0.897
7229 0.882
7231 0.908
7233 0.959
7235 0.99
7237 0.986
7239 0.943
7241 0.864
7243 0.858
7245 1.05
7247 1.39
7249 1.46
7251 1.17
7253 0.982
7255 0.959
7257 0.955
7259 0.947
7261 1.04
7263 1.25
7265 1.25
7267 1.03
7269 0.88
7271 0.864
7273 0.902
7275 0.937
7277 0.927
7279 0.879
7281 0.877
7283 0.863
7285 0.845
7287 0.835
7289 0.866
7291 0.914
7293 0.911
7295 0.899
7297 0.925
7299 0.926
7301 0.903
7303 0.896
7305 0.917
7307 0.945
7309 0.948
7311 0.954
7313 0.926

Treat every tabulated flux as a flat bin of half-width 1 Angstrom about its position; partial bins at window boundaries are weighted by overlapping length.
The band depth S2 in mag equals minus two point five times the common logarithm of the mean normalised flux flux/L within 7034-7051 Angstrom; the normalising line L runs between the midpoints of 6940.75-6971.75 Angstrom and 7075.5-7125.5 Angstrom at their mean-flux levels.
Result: 0.15 mag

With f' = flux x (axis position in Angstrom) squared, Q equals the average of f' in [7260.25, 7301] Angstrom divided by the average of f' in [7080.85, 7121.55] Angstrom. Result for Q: 0.78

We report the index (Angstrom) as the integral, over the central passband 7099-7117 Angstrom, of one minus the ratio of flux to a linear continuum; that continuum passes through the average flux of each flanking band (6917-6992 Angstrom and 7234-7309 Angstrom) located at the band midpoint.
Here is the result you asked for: -4.5 Angstrom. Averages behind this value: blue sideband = 0.975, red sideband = 0.974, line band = 1.22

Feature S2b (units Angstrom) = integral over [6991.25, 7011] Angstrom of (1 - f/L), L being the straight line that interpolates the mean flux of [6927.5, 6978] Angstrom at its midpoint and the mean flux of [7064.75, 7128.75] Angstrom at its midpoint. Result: 1.8 Angstrom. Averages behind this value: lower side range 0.972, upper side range 1.19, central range 0.948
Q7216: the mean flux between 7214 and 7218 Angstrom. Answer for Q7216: 0.915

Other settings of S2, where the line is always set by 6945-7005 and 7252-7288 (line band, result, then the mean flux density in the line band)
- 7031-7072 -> -0.04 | 1.01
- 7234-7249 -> -0.09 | 1.04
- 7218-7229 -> 0.06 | 0.911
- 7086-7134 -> -0.10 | 1.06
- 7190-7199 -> 0.06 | 0.908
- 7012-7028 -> 0.05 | 0.932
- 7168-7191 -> 0.03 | 0.94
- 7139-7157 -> 0.00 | 0.968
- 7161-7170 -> -0.05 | 1.01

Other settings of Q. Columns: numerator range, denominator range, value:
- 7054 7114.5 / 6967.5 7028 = 1.30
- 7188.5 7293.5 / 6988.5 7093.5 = 0.96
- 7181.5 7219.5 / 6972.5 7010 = 1.02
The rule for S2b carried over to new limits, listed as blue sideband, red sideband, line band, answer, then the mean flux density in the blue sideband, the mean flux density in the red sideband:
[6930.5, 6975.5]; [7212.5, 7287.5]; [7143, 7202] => 1.2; 0.971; 0.975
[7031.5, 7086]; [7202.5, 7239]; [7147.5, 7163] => 0.6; 1.16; 0.931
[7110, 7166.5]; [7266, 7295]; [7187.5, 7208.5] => 0.2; 0.976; 0.895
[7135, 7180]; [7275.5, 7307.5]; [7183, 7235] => 0.7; 0.969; 0.895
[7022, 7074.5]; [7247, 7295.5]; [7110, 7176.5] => 1.4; 0.995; 0.986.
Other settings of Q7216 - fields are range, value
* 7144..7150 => 0.972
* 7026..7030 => 0.975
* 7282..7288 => 0.848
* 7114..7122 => 0.945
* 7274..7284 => 0.897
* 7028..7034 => 0.954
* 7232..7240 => 0.97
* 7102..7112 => 1.4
